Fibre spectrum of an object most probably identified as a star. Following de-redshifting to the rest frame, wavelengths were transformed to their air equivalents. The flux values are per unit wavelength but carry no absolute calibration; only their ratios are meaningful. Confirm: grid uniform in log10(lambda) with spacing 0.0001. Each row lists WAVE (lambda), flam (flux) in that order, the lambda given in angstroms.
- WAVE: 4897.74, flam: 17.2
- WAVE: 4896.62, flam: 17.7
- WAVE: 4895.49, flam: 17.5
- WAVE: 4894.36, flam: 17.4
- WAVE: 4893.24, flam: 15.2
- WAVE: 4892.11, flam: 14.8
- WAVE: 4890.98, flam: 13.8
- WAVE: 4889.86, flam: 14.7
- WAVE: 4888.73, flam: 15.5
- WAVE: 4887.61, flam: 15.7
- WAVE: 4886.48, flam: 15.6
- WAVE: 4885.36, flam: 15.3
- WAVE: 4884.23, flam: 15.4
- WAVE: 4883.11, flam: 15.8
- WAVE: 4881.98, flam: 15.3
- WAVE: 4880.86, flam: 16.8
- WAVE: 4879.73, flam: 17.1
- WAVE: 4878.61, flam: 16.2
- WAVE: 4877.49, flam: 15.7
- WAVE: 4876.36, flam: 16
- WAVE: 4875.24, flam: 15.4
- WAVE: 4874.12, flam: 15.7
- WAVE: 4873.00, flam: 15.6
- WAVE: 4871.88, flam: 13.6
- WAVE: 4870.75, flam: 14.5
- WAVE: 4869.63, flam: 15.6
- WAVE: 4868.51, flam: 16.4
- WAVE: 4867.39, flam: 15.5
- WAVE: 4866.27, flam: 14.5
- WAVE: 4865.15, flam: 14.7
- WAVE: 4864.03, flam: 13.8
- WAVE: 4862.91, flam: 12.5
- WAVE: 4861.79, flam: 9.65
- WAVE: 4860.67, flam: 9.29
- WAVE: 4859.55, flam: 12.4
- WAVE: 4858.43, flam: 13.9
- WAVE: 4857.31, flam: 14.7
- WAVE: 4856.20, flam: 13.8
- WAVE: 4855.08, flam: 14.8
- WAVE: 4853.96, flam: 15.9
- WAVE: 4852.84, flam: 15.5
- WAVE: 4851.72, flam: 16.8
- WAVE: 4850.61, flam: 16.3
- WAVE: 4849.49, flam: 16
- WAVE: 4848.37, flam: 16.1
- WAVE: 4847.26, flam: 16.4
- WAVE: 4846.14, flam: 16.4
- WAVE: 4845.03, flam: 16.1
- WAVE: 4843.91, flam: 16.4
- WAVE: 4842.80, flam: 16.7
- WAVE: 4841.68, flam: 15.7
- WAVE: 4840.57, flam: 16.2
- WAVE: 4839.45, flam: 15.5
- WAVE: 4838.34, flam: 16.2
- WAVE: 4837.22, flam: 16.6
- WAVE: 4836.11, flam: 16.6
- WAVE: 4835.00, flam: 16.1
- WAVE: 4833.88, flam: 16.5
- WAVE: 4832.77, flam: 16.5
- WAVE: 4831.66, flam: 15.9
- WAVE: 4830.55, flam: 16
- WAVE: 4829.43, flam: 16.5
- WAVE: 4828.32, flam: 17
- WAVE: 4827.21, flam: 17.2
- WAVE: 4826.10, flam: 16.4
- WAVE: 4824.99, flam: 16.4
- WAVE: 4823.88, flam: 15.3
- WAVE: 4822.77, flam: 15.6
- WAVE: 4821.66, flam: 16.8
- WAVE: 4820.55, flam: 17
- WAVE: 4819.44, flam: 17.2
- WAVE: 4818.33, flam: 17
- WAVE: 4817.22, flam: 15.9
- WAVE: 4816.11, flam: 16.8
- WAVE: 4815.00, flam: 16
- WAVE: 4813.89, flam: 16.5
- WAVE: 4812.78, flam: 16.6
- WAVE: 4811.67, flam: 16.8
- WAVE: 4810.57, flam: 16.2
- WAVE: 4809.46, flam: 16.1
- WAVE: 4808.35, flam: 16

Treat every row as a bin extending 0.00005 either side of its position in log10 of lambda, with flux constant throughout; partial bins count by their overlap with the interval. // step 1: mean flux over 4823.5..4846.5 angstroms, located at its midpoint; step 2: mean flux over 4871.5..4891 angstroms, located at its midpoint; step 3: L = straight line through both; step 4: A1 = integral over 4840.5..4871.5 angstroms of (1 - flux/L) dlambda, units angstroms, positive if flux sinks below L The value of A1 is 2.2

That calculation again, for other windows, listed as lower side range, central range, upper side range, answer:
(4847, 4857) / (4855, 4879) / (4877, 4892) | 2.1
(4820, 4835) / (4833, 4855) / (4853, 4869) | -1.6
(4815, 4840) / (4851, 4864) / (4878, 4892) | 1.9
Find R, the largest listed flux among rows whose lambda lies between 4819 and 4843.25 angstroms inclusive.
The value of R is 17.2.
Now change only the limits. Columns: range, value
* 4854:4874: 16.4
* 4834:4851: 16.7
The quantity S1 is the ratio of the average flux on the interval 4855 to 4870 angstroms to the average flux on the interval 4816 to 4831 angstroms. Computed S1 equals 0.83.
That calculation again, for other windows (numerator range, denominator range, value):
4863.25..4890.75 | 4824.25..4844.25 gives 0.94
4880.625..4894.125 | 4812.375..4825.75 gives 0.93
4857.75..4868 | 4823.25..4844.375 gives 0.79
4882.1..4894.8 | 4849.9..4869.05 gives 1.09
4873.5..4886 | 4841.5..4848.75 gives 0.97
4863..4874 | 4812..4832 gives 0.90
